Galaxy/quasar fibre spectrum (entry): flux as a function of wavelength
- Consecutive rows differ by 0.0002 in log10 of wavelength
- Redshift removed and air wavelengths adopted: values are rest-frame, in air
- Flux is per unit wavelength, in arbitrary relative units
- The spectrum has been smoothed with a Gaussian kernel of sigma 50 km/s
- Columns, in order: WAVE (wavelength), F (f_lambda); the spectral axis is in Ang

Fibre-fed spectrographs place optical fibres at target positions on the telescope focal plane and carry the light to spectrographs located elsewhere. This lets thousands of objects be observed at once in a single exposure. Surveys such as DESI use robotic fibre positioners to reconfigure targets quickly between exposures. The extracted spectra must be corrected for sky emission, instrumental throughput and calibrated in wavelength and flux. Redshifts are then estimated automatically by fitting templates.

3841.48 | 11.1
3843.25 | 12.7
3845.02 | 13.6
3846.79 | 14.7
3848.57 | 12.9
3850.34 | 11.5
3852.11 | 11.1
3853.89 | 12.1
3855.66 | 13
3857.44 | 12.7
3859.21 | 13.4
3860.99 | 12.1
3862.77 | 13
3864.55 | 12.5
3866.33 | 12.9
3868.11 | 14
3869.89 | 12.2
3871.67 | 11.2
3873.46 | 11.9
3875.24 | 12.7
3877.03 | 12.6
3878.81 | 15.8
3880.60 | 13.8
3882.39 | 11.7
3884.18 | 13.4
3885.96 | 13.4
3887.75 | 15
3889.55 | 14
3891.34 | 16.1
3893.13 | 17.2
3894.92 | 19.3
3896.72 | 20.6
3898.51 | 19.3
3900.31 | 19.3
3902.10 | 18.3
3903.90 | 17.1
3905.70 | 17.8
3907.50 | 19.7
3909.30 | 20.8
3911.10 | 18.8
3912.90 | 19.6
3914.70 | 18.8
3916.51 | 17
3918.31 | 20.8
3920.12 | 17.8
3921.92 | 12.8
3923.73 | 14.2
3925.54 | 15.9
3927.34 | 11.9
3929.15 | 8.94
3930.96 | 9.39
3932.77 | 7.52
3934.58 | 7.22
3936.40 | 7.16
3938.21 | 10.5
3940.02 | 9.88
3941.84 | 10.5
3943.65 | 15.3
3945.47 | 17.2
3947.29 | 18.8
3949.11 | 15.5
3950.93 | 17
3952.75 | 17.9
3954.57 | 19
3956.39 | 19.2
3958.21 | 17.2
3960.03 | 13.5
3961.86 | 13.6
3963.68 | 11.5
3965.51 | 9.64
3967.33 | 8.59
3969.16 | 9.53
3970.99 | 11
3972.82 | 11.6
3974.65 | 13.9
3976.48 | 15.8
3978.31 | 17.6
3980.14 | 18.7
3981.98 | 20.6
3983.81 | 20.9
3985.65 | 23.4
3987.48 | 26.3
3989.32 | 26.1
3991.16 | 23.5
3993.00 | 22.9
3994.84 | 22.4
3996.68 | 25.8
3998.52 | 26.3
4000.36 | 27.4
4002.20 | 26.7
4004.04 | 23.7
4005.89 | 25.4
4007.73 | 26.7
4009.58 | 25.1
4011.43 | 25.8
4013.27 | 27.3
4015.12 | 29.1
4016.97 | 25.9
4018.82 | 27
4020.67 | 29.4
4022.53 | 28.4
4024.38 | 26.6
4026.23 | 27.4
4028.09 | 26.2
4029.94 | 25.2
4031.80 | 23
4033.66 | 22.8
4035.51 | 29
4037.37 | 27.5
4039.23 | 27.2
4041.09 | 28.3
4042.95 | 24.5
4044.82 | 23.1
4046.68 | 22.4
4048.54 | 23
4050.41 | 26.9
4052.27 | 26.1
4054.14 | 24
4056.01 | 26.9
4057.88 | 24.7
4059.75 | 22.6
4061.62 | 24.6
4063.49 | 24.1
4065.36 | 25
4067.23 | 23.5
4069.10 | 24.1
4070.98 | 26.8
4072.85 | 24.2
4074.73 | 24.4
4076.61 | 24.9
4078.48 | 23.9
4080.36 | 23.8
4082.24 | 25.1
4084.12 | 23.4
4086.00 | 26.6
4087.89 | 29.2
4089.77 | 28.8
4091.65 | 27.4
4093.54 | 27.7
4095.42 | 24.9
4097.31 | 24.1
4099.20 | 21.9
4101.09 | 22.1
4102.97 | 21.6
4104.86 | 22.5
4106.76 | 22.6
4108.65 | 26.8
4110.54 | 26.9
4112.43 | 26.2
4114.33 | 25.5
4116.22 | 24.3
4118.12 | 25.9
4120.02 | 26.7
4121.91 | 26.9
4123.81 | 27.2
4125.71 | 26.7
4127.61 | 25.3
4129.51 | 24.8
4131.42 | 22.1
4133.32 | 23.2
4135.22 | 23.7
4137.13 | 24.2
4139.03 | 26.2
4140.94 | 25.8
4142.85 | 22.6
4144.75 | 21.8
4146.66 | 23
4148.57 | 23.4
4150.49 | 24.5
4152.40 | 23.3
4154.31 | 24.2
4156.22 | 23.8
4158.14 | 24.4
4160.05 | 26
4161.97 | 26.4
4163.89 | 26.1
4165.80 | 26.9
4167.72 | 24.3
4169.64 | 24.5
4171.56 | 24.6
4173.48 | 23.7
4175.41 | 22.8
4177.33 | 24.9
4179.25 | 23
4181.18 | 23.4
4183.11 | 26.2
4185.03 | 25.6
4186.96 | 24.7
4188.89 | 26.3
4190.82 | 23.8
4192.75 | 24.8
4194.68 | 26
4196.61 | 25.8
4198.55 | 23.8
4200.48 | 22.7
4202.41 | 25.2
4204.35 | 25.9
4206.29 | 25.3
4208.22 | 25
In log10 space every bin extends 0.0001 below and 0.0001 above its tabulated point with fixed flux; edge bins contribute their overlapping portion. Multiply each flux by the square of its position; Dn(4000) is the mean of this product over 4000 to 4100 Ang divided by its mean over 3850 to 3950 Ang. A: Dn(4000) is 1.91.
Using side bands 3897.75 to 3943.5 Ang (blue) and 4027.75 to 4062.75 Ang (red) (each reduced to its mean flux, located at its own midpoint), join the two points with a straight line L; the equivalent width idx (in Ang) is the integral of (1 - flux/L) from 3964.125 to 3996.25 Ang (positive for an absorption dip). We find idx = 3.4 Ang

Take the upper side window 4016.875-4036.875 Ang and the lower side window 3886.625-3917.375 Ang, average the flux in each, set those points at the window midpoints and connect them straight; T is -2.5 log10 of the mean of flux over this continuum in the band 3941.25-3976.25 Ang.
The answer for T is 0.46 mag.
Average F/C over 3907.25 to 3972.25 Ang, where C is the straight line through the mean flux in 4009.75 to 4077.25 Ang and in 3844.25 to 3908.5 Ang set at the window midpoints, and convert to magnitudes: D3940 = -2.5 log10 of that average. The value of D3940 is 0.29 mag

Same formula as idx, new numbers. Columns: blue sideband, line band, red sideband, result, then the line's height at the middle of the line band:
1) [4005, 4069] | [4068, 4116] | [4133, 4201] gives 0.4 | 25.2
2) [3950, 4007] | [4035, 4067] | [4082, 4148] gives -4.4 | 22.1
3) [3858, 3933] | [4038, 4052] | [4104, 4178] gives -2.8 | 21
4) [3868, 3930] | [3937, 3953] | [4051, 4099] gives 3.4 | 18.3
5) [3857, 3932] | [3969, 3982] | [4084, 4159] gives 2.7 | 18.7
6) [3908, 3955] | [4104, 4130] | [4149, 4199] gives -3.8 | 22.4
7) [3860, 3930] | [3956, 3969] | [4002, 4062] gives 4.9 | 20.6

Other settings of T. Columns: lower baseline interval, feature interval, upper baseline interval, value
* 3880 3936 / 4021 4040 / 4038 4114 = -0.179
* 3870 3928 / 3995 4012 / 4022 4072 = -0.140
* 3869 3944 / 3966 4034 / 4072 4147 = -0.165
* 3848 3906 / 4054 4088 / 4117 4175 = -0.136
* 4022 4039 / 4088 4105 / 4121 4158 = 0.009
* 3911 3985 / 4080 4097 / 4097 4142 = -0.153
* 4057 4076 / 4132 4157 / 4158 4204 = 0.041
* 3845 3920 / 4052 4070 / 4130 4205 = -0.167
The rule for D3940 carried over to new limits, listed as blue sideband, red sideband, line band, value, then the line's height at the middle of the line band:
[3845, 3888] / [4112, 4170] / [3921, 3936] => 0.388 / 15.6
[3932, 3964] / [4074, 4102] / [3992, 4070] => -0.245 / 20.6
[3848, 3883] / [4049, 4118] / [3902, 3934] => -0.021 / 15.6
